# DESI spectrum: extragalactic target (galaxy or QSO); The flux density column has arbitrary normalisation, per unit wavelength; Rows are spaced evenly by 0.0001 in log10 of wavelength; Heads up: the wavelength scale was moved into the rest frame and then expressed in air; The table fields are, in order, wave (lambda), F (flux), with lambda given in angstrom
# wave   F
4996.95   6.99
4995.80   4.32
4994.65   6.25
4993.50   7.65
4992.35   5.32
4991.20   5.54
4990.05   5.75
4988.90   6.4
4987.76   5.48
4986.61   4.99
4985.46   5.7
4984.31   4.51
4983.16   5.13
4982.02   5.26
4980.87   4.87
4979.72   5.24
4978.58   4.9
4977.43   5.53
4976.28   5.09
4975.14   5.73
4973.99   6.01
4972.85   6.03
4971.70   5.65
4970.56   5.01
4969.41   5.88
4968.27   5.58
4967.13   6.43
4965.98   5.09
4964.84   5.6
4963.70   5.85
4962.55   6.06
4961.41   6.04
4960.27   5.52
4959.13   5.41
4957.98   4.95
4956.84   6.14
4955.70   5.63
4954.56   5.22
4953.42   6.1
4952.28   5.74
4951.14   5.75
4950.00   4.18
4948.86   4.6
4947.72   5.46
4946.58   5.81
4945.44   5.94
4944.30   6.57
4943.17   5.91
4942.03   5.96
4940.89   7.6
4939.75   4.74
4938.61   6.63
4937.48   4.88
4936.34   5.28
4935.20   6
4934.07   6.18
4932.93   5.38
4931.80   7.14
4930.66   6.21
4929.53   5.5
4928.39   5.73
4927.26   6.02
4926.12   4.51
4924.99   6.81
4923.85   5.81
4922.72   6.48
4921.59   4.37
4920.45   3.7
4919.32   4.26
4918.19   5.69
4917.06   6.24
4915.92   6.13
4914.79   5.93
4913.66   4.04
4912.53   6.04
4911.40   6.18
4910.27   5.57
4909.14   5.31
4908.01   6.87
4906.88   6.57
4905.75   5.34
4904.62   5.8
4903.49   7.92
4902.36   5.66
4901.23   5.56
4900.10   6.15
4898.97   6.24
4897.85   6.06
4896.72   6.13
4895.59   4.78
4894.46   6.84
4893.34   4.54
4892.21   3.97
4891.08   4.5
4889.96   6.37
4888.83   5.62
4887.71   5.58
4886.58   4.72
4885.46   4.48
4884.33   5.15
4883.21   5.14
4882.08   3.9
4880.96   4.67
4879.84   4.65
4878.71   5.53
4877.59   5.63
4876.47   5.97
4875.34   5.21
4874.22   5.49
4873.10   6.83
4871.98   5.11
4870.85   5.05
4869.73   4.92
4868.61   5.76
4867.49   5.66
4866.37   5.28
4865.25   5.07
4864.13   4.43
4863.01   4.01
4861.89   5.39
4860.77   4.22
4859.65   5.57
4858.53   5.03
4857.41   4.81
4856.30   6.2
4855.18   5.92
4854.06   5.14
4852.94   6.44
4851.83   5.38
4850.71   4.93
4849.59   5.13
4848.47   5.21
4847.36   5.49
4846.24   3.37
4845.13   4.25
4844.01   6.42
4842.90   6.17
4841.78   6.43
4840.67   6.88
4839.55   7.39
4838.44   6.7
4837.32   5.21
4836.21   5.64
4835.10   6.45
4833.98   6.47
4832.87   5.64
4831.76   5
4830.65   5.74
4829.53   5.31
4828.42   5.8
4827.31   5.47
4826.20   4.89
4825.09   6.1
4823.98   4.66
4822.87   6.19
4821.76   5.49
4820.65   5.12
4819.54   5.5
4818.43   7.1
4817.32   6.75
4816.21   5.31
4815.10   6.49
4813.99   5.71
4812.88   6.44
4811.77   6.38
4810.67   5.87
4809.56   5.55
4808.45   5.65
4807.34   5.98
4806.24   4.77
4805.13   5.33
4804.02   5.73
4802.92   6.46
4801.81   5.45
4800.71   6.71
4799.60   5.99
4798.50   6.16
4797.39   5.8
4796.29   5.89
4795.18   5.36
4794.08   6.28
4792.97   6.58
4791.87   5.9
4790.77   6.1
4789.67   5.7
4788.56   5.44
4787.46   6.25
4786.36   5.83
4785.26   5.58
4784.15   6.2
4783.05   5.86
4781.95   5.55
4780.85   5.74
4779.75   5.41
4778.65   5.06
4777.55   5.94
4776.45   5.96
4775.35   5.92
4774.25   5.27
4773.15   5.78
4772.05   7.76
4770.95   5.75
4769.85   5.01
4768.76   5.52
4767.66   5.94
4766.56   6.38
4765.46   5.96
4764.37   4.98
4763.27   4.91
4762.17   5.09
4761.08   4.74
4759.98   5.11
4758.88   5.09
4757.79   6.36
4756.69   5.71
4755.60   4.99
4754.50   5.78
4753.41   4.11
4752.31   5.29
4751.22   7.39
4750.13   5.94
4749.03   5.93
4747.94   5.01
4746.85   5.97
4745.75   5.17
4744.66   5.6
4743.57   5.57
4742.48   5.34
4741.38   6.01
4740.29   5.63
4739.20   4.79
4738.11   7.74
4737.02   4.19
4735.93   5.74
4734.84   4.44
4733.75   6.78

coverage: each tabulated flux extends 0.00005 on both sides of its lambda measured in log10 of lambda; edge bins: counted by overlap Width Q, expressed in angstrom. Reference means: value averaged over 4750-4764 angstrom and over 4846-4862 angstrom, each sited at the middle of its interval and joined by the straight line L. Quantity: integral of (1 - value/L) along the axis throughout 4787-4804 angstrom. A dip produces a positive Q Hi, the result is -2.1 angstrom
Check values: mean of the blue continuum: 5.4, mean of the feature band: 6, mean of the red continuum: 5.25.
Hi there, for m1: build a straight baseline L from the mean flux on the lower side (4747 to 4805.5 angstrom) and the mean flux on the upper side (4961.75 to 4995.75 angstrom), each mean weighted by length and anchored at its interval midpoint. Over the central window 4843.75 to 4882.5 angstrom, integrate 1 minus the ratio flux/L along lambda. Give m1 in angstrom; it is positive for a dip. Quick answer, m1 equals 3.3 angstrom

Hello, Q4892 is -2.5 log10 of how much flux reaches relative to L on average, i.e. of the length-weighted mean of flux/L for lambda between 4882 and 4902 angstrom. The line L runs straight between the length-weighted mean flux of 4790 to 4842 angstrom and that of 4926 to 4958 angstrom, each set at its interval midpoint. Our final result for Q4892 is 0.088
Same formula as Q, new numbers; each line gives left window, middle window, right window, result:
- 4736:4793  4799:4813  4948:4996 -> -0.5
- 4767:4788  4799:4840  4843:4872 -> -2.8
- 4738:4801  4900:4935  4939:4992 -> -1.0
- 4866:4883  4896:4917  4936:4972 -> -2.0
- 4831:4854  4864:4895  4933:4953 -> 2.7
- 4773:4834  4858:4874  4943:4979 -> 1.5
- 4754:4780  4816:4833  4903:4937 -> 0.1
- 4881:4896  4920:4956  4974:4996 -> -2.9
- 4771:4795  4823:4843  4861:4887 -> -1.5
